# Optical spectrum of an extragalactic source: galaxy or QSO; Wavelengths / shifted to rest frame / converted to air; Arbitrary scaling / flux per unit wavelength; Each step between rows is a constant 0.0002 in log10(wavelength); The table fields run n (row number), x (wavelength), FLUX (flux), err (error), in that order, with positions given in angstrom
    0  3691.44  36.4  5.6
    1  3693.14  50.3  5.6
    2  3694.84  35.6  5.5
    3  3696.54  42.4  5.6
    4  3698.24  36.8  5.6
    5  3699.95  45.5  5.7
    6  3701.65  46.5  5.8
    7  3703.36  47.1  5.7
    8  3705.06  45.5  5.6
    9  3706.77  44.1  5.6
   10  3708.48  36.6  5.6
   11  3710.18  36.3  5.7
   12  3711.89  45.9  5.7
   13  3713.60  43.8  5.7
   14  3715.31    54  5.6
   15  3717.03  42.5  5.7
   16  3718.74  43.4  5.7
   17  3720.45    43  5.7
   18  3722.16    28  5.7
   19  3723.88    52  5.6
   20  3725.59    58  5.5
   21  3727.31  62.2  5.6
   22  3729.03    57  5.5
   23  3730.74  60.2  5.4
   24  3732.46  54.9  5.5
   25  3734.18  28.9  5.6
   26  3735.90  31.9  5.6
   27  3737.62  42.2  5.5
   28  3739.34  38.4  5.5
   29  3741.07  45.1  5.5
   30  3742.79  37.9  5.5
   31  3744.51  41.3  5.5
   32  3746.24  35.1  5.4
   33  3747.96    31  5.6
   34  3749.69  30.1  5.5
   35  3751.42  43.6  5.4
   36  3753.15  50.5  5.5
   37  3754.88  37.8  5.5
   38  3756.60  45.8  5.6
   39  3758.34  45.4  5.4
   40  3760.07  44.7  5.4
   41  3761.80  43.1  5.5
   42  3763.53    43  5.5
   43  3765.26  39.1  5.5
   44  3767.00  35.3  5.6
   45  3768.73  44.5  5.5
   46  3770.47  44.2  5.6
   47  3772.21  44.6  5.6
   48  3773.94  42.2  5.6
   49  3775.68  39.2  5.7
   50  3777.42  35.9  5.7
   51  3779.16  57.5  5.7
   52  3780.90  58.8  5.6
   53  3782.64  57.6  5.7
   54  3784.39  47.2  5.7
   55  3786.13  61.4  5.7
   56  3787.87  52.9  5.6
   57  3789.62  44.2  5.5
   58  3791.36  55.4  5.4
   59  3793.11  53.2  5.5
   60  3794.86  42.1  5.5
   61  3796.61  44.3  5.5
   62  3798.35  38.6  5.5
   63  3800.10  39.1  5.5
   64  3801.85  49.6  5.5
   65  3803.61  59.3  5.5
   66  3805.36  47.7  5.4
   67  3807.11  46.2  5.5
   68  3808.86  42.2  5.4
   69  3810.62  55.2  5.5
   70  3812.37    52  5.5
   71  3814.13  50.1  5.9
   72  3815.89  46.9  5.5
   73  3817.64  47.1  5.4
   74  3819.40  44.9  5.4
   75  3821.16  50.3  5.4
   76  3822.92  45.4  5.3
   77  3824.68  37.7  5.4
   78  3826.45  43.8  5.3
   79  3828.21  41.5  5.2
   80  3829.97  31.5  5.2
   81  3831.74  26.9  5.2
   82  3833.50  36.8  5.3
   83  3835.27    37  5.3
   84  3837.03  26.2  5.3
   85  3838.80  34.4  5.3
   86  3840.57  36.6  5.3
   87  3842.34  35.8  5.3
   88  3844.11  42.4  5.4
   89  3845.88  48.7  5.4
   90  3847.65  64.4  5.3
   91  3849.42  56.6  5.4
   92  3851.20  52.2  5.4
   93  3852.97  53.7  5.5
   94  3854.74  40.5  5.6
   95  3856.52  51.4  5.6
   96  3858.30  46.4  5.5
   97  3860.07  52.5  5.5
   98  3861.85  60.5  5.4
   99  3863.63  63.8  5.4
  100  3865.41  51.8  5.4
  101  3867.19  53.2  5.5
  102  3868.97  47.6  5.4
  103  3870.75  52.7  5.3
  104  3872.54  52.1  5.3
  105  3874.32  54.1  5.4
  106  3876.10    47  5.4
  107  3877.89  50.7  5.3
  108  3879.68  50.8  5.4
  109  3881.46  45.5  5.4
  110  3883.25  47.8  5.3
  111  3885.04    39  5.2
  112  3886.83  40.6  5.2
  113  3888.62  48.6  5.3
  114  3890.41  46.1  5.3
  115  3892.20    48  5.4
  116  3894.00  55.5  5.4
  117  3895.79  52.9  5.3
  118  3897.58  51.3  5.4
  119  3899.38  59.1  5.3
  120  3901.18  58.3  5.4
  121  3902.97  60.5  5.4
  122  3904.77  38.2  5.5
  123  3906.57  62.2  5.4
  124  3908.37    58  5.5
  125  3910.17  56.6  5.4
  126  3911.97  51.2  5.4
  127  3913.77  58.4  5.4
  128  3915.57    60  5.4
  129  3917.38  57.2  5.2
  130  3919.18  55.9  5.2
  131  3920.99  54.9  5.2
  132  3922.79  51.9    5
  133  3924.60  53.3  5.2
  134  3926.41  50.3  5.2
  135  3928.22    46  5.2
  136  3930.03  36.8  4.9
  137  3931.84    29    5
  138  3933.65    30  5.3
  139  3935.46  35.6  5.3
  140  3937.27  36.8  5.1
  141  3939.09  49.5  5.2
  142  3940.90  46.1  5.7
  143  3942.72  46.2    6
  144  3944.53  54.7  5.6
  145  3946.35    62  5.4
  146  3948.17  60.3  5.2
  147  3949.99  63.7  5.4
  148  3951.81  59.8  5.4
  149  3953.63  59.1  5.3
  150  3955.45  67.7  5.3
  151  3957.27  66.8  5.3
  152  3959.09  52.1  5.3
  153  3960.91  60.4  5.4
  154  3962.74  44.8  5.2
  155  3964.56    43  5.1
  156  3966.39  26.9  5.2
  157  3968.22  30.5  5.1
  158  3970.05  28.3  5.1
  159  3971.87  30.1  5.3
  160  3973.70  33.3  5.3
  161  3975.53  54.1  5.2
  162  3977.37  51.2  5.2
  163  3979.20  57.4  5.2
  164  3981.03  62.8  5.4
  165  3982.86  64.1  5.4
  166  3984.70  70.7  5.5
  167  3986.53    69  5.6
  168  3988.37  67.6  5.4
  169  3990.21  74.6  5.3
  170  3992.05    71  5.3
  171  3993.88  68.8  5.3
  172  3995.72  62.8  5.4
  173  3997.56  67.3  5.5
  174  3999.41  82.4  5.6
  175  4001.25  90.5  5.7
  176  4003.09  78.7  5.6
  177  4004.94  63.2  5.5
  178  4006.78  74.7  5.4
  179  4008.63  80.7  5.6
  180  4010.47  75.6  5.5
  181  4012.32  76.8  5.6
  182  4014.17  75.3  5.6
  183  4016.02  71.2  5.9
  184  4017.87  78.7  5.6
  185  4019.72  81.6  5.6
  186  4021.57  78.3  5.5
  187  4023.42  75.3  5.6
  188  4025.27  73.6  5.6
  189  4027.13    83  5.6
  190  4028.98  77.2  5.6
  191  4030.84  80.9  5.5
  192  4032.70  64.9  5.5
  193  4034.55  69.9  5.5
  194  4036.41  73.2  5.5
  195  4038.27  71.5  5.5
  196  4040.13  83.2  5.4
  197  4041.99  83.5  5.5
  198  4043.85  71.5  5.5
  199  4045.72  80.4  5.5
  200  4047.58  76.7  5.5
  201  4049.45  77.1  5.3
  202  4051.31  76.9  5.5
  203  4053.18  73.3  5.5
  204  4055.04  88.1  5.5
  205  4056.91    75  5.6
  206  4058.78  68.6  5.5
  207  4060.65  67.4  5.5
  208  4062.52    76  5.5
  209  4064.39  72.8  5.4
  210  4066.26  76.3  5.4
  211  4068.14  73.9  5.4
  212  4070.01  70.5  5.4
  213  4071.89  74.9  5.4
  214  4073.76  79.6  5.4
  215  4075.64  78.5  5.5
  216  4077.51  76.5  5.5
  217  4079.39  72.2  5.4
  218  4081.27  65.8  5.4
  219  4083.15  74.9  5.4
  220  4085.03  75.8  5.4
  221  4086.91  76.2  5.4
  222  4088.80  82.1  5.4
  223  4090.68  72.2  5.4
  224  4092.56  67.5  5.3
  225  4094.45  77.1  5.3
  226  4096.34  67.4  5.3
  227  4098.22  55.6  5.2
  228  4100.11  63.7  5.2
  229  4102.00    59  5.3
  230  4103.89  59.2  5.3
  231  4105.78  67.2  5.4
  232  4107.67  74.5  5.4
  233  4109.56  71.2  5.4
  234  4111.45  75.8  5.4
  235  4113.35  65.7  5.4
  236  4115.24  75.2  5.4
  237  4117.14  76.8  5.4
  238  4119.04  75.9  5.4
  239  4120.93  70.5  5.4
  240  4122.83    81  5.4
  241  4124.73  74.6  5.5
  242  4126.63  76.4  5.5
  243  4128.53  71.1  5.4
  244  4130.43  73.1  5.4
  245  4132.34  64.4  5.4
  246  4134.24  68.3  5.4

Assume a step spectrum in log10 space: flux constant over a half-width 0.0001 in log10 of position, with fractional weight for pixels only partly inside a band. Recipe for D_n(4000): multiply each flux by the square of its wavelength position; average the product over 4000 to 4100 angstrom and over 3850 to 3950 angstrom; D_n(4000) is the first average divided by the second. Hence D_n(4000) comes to 1.60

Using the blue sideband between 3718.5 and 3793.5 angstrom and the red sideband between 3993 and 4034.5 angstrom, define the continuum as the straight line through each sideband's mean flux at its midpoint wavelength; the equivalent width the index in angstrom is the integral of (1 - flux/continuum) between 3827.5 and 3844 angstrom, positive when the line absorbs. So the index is 6.1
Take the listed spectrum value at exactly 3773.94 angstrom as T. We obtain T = 42.2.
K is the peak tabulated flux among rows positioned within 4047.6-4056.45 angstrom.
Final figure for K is 88.1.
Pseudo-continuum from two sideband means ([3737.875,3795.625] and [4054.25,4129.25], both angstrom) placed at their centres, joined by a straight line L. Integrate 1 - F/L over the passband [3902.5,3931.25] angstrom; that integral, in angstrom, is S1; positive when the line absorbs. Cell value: 2.3 angstrom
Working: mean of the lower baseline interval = 44.5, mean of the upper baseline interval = 72.5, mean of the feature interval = 52.8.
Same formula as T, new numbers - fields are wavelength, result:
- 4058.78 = 68.6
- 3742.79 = 37.9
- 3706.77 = 44.1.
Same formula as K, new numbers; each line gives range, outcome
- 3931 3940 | 49.5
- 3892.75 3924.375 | 62.2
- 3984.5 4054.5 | 90.5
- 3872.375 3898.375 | 55.5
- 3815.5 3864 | 64.4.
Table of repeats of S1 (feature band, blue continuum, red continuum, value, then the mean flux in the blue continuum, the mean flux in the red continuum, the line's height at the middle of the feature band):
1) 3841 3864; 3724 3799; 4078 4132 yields 0.6 angstrom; 45.4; 71.3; 52.2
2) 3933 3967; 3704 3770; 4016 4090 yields 7.3 angstrom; 43.2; 75.7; 65.1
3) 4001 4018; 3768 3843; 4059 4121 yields -3.1 angstrom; 44.8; 71.7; 64.1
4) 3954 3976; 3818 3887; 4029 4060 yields 6.4 angstrom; 46.1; 75.9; 63.5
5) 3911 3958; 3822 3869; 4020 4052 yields 6.4 angstrom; 45.1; 76.4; 59.8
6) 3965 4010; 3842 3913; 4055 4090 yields 2.8 angstrom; 51.3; 74.6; 64.5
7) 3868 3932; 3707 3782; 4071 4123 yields 5.7 angstrom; 43.7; 71.7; 56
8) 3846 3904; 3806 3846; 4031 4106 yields -4.6 angstrom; 41.6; 73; 48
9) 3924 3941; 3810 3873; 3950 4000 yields 3.9 angstrom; 46.3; 56.5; 53.3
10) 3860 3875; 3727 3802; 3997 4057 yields 0.8 angstrom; 44.8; 76.7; 57.3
